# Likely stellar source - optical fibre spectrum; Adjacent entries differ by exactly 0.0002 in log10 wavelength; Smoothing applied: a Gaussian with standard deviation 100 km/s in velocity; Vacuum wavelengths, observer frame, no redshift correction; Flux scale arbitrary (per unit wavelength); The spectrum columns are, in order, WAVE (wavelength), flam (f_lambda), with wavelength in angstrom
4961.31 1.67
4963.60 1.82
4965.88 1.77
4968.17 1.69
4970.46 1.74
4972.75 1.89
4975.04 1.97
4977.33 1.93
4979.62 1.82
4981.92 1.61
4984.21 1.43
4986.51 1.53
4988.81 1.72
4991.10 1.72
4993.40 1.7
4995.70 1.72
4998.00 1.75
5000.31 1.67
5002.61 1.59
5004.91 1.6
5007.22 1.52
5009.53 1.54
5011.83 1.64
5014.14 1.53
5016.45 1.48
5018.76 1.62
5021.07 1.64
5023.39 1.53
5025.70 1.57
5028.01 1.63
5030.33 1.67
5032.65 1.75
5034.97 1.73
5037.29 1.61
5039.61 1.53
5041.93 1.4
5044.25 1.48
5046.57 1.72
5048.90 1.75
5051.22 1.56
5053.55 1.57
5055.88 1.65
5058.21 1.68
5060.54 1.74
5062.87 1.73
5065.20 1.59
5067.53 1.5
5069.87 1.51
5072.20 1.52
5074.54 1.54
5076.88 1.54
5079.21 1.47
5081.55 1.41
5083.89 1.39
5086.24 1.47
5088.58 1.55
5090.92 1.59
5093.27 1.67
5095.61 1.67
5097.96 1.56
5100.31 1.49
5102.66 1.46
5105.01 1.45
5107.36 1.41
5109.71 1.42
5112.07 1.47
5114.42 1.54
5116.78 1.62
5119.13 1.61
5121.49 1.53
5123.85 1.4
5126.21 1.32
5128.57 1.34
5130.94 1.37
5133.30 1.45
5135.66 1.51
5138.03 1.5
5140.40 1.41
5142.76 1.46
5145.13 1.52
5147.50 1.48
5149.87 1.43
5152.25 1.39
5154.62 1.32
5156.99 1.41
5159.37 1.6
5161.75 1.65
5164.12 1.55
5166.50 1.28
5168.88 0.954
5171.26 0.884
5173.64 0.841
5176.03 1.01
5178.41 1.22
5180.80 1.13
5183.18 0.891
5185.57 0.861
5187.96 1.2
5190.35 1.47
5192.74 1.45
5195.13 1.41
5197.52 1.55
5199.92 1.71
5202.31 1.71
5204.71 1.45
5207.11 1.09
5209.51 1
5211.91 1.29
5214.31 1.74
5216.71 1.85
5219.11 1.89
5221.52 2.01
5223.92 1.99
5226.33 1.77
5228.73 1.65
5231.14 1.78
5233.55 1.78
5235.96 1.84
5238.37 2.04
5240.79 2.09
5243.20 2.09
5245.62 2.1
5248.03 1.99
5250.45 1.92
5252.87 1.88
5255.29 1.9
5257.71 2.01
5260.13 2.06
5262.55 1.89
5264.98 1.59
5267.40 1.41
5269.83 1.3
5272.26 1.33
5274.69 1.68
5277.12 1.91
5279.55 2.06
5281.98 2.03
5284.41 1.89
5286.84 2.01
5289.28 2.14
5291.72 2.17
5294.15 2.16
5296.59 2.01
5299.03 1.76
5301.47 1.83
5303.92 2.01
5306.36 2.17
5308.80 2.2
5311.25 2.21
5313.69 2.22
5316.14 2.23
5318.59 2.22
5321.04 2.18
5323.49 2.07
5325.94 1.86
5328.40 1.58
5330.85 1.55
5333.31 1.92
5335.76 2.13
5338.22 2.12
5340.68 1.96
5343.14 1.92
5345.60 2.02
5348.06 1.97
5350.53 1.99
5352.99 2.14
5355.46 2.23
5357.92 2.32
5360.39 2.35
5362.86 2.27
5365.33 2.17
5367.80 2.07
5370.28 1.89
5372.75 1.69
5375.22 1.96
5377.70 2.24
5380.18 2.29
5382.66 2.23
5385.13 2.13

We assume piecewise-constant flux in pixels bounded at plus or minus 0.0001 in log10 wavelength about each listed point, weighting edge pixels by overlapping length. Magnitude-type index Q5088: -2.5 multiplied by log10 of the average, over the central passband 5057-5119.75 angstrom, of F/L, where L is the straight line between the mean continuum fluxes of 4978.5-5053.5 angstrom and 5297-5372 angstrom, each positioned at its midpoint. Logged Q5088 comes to 0.116 mag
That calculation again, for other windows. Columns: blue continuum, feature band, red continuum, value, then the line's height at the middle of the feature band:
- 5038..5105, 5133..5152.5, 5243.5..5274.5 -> 0.13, 1.65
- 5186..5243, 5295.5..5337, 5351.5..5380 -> -0.02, 1.97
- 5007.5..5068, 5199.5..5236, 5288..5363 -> 0.15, 1.89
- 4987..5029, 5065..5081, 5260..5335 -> 0.12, 1.69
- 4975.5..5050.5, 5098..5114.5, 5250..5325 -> 0.19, 1.74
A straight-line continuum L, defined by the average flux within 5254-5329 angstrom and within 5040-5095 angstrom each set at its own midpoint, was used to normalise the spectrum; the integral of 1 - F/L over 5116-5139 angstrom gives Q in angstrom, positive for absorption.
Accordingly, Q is 2.8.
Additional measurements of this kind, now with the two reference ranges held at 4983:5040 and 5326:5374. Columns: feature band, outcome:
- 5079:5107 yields 3.3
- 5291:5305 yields -0.2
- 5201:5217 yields 3.7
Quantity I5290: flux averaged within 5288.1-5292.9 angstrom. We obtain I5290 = 2.15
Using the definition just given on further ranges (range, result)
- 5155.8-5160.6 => 1.5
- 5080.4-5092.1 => 1.48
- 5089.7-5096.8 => 1.64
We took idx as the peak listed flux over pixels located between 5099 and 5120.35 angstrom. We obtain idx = 1.62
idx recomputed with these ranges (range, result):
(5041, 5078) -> 1.75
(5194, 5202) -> 1.71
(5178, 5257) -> 2.1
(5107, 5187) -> 1.65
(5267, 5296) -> 2.17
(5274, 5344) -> 2.23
